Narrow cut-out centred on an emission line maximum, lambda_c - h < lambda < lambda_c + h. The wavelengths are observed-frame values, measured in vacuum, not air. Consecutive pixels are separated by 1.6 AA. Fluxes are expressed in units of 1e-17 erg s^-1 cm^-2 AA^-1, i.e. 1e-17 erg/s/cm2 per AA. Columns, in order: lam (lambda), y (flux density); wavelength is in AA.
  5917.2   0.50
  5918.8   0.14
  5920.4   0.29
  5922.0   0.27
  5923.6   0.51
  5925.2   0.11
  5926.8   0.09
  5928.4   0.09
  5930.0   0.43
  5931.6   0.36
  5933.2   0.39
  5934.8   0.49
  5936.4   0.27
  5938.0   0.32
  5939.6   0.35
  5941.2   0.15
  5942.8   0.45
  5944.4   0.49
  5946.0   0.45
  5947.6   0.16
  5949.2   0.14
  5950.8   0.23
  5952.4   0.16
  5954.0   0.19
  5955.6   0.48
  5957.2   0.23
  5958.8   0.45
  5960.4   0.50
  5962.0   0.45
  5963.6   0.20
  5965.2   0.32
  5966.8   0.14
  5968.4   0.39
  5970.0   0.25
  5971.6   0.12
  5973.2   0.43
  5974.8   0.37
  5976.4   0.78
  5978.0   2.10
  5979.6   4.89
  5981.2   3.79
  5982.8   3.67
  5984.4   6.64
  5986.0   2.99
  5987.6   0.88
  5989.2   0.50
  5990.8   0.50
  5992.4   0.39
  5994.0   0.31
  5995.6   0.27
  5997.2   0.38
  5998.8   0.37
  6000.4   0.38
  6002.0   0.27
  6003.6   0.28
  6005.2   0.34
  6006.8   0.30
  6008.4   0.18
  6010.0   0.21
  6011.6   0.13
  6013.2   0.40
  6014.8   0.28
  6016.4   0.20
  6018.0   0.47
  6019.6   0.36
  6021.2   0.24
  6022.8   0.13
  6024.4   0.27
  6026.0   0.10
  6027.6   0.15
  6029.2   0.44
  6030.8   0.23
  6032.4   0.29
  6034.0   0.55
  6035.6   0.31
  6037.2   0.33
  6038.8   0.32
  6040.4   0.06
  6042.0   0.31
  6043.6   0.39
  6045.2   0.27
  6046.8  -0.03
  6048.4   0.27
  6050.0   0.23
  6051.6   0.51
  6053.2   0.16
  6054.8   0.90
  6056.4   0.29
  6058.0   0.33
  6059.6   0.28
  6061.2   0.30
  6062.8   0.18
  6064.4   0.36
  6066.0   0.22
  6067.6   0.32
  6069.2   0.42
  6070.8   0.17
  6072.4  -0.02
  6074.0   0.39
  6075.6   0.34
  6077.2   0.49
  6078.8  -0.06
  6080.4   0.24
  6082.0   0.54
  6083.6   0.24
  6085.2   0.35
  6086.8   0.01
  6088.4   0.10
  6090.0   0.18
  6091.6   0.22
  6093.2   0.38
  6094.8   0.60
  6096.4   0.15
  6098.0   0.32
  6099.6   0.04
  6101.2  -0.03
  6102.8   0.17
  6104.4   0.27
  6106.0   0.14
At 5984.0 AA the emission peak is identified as [O II]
